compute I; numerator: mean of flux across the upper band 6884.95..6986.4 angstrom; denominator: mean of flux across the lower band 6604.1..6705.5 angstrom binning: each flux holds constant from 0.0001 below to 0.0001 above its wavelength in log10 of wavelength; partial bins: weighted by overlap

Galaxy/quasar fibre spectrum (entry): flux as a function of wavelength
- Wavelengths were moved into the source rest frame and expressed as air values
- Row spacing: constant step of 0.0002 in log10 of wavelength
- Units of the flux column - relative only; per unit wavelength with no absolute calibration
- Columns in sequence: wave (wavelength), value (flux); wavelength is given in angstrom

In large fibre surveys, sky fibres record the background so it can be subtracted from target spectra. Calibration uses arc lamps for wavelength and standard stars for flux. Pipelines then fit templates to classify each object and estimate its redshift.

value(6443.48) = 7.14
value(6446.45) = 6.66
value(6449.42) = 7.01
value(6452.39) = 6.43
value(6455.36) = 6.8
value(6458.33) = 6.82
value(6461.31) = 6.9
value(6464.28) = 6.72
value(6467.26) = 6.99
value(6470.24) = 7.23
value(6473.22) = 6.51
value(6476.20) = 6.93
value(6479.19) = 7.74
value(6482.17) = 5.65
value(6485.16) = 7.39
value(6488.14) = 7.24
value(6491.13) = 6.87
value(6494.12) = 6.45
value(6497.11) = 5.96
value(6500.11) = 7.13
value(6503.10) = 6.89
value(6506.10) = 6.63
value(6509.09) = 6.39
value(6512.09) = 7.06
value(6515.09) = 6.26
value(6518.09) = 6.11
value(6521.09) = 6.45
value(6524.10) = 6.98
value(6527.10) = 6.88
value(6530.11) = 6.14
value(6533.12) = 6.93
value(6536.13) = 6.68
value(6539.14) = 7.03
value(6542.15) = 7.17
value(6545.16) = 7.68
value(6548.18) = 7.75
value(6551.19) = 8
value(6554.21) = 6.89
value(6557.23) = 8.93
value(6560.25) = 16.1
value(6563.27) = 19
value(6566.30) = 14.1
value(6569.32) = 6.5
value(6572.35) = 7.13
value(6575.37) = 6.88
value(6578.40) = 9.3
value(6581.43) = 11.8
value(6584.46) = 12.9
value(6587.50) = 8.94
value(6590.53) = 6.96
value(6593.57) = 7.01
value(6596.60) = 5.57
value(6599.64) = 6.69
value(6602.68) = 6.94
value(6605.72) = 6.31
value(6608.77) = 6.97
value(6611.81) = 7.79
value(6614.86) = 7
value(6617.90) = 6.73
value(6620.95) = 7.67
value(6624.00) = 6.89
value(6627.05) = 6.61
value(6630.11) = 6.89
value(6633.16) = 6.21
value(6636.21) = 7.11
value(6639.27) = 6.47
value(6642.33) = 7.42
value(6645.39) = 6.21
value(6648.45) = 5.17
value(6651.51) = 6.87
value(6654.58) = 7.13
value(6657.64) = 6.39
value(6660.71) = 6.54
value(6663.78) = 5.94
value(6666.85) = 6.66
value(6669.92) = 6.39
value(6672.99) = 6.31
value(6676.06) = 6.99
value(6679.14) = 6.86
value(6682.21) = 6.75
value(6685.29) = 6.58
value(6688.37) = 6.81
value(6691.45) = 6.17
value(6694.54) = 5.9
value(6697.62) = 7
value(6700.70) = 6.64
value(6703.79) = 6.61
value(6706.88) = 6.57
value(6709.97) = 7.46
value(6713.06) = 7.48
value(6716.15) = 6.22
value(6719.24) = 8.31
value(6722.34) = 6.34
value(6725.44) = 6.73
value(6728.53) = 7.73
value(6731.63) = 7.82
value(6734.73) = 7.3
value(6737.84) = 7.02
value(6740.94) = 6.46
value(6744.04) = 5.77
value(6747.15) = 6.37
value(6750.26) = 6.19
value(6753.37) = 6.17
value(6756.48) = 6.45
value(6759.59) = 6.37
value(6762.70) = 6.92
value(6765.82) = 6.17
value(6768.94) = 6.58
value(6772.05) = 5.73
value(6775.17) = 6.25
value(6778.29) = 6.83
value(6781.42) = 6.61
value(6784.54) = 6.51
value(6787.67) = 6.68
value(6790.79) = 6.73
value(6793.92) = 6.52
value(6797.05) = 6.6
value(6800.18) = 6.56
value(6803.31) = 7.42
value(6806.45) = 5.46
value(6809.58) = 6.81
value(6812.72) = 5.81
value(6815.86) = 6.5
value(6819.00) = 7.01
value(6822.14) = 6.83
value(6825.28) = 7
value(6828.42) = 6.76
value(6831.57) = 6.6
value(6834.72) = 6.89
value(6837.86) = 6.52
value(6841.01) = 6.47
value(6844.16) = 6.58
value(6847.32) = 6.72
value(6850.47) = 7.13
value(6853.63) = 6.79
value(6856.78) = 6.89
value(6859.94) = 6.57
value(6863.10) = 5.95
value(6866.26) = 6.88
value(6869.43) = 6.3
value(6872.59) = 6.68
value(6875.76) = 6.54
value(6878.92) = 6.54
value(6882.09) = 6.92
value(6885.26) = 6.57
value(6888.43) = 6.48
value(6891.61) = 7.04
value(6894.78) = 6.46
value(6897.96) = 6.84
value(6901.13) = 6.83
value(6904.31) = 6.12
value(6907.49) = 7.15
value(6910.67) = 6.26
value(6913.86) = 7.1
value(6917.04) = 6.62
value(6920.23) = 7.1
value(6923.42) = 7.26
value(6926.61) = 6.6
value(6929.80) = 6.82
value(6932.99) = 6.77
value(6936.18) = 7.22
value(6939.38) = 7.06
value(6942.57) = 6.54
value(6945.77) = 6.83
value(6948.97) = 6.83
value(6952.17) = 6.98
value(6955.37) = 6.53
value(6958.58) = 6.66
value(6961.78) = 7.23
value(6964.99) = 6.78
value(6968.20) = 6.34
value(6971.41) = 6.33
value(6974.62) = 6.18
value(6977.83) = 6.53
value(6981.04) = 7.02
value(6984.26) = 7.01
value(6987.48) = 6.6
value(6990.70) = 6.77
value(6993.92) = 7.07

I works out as 1.0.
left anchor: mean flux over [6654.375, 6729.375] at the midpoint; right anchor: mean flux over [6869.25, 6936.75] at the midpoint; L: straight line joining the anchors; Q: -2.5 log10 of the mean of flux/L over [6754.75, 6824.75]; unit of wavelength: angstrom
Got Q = 0.03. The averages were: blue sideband 6.73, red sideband 6.74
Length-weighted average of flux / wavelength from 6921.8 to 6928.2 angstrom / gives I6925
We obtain 6.93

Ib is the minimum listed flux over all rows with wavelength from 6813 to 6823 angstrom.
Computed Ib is 6.5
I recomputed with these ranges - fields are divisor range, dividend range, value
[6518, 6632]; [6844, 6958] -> 0.83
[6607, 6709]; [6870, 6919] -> 1.00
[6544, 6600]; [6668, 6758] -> 0.71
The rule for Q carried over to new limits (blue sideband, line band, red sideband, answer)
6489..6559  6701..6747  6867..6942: -0.017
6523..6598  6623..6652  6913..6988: 0.266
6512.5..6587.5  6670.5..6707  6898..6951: 0.212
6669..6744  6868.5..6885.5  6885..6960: 0.030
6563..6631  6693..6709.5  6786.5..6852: 0.133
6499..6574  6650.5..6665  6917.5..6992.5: 0.176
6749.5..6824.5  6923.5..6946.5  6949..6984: -0.035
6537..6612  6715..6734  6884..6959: 0.102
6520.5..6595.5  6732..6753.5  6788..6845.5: 0.109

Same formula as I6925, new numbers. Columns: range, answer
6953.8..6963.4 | 6.8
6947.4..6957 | 6.78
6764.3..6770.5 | 6.38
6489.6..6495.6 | 6.66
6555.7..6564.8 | 14.7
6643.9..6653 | 6.08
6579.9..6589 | 11.2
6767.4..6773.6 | 6.16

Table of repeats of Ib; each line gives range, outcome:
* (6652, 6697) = 5.9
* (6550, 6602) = 5.57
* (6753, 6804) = 5.73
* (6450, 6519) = 5.65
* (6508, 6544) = 6.11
